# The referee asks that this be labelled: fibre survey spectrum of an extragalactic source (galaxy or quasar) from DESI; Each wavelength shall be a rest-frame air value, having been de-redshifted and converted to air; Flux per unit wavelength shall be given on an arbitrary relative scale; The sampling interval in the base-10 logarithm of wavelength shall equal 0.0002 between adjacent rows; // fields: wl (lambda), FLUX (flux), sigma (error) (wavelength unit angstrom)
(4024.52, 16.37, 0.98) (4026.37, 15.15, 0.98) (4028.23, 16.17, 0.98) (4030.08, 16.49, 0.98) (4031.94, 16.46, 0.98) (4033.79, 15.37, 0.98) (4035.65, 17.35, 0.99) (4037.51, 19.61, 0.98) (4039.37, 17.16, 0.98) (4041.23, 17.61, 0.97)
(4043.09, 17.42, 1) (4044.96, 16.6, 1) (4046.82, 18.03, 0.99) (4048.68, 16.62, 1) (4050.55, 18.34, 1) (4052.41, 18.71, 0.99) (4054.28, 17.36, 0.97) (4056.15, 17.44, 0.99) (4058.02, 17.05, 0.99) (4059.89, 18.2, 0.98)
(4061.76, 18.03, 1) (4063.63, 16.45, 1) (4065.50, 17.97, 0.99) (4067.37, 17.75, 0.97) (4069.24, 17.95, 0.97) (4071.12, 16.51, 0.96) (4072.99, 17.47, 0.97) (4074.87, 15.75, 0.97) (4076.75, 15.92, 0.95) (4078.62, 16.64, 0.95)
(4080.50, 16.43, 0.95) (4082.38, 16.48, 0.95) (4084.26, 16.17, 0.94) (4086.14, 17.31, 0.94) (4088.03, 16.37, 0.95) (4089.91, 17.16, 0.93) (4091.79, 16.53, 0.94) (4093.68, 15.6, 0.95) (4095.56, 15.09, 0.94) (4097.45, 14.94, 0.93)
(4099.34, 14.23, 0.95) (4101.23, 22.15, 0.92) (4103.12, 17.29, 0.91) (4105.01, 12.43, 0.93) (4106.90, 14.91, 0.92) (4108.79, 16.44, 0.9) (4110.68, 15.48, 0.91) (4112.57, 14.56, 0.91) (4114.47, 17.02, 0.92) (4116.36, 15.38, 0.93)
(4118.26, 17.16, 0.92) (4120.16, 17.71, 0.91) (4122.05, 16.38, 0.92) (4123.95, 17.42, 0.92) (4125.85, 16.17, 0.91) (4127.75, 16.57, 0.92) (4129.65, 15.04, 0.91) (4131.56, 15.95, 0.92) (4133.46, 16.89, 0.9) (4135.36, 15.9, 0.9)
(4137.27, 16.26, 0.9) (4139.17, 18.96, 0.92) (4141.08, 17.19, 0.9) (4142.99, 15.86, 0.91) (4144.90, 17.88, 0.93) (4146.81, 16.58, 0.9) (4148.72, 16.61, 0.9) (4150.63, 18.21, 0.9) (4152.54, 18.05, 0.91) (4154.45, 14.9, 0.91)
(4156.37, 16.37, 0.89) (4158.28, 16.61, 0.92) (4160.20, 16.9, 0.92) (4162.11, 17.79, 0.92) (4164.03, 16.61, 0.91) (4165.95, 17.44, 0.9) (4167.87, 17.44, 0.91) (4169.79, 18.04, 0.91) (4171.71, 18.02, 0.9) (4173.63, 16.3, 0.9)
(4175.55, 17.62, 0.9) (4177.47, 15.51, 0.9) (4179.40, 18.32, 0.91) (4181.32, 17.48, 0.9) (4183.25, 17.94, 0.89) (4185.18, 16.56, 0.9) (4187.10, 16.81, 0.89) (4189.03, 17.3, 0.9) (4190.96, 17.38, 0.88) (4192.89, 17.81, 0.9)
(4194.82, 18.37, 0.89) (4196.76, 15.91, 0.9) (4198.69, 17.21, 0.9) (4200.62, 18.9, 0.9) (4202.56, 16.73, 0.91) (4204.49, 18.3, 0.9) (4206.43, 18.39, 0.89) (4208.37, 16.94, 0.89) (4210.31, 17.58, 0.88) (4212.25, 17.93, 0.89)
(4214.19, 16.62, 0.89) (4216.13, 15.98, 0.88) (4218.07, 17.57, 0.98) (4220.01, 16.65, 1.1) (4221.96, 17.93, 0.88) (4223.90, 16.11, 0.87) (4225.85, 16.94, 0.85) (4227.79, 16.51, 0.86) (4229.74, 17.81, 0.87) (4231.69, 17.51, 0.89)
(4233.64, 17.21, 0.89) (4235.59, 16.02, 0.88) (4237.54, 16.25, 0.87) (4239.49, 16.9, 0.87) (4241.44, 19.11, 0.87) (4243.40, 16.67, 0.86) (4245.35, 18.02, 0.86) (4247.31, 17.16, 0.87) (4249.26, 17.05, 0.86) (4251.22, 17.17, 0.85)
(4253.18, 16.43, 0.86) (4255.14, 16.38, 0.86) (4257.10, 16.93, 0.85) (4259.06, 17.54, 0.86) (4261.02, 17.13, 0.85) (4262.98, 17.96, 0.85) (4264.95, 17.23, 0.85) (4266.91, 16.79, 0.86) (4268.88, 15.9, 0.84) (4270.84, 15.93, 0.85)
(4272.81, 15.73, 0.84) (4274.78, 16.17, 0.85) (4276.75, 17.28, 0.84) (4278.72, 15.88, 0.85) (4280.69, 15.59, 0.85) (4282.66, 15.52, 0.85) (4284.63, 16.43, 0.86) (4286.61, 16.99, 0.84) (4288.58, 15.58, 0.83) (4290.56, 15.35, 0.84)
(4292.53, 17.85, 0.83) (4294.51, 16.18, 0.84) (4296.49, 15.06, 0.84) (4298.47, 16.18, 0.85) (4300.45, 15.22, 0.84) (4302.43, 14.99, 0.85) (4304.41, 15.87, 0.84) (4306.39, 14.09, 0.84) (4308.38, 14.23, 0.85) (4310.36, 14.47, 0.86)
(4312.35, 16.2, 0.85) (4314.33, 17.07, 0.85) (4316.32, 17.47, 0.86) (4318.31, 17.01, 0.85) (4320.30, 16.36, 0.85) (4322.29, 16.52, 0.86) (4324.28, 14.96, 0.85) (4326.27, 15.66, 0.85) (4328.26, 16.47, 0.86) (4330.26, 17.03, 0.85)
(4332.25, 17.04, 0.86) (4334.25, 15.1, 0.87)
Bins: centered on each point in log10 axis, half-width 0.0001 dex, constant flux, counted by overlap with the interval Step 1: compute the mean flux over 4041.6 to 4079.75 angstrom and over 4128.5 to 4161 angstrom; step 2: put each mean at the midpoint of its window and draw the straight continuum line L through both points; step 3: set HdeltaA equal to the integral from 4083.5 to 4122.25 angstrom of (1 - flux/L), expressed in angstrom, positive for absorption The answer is 1.8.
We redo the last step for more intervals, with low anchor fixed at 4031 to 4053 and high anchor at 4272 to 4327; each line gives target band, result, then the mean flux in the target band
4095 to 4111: 1.08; 15.9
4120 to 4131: 0.32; 16.4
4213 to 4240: -0.85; 16.9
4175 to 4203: -1.29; 17.3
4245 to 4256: -0.52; 17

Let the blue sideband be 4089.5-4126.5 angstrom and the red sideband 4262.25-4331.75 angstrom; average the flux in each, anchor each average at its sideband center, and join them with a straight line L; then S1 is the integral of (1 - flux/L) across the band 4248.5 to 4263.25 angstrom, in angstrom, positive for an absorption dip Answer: -0.8 angstrom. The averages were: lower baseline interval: 16.2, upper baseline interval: 16.1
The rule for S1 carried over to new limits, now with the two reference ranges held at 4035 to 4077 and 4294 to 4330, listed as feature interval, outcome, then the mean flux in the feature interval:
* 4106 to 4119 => 1.0 angstrom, 15.8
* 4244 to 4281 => -1.5 angstrom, 16.8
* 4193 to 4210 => -1.1 angstrom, 17.6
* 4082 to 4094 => 0.5 angstrom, 16.6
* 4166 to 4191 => -0.9 angstrom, 17.3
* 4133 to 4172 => -0.5 angstrom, 17.1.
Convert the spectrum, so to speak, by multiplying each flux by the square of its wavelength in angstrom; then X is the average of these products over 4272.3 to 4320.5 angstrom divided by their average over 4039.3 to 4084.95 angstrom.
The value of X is 1.0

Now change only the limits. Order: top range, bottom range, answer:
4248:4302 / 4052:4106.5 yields 1.08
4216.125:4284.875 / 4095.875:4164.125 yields 1.08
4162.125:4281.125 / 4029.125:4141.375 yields 1.09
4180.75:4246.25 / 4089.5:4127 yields 1.12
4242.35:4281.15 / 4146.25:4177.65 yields 1.03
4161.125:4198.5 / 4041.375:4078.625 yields 1.06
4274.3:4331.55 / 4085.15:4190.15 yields 1.04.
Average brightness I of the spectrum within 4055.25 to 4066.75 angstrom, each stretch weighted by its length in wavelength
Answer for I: 17.5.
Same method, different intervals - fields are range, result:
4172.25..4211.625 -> 17.4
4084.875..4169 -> 16.5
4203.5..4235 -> 17.2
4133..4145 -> 16.9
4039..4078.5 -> 17.3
